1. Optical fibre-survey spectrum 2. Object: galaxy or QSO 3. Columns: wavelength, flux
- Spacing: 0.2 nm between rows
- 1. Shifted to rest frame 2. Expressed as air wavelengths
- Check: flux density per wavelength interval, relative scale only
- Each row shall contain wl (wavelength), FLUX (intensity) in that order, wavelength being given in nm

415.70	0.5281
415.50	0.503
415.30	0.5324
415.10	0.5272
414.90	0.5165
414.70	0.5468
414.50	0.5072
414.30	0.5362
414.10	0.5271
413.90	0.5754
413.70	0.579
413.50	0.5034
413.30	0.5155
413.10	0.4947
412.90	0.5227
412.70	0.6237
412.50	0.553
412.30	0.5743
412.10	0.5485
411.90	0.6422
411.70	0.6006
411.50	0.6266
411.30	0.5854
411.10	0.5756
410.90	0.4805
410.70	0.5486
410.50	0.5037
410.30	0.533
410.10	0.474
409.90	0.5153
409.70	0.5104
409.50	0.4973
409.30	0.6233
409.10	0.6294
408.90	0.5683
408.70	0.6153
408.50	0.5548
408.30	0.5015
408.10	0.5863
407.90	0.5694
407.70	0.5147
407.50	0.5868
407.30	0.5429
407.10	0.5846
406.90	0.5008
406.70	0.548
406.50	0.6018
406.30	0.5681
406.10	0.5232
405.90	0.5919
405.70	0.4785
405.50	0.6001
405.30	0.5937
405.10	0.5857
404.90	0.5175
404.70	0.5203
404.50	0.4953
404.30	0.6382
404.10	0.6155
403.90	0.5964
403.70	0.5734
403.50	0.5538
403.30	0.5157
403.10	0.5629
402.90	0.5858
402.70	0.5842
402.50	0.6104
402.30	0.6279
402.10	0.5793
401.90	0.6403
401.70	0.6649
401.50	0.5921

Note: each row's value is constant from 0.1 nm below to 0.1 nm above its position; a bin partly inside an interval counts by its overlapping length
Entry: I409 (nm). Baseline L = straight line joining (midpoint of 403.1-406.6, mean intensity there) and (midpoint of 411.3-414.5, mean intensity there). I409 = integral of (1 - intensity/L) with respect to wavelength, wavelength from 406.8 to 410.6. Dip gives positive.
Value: 0.09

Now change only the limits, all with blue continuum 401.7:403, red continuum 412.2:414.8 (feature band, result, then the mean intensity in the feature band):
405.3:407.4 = 0.11 nm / 0.556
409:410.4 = 0.06 nm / 0.54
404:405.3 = 0.07 nm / 0.565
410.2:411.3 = 0.05 nm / 0.533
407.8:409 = 0.02 nm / 0.566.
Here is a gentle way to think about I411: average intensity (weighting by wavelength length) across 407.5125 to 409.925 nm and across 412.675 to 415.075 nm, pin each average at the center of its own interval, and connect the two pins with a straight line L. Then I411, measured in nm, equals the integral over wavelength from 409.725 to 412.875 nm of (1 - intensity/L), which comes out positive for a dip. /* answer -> -0.060 nm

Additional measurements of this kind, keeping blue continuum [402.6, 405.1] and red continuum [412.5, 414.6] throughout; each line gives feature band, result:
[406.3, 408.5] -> 0.00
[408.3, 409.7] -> -0.05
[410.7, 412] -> -0.09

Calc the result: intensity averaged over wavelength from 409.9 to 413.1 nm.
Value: 0.556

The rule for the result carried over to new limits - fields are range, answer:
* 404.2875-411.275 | 0.55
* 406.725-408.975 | 0.556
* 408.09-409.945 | 0.56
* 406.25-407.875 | 0.556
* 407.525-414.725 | 0.552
